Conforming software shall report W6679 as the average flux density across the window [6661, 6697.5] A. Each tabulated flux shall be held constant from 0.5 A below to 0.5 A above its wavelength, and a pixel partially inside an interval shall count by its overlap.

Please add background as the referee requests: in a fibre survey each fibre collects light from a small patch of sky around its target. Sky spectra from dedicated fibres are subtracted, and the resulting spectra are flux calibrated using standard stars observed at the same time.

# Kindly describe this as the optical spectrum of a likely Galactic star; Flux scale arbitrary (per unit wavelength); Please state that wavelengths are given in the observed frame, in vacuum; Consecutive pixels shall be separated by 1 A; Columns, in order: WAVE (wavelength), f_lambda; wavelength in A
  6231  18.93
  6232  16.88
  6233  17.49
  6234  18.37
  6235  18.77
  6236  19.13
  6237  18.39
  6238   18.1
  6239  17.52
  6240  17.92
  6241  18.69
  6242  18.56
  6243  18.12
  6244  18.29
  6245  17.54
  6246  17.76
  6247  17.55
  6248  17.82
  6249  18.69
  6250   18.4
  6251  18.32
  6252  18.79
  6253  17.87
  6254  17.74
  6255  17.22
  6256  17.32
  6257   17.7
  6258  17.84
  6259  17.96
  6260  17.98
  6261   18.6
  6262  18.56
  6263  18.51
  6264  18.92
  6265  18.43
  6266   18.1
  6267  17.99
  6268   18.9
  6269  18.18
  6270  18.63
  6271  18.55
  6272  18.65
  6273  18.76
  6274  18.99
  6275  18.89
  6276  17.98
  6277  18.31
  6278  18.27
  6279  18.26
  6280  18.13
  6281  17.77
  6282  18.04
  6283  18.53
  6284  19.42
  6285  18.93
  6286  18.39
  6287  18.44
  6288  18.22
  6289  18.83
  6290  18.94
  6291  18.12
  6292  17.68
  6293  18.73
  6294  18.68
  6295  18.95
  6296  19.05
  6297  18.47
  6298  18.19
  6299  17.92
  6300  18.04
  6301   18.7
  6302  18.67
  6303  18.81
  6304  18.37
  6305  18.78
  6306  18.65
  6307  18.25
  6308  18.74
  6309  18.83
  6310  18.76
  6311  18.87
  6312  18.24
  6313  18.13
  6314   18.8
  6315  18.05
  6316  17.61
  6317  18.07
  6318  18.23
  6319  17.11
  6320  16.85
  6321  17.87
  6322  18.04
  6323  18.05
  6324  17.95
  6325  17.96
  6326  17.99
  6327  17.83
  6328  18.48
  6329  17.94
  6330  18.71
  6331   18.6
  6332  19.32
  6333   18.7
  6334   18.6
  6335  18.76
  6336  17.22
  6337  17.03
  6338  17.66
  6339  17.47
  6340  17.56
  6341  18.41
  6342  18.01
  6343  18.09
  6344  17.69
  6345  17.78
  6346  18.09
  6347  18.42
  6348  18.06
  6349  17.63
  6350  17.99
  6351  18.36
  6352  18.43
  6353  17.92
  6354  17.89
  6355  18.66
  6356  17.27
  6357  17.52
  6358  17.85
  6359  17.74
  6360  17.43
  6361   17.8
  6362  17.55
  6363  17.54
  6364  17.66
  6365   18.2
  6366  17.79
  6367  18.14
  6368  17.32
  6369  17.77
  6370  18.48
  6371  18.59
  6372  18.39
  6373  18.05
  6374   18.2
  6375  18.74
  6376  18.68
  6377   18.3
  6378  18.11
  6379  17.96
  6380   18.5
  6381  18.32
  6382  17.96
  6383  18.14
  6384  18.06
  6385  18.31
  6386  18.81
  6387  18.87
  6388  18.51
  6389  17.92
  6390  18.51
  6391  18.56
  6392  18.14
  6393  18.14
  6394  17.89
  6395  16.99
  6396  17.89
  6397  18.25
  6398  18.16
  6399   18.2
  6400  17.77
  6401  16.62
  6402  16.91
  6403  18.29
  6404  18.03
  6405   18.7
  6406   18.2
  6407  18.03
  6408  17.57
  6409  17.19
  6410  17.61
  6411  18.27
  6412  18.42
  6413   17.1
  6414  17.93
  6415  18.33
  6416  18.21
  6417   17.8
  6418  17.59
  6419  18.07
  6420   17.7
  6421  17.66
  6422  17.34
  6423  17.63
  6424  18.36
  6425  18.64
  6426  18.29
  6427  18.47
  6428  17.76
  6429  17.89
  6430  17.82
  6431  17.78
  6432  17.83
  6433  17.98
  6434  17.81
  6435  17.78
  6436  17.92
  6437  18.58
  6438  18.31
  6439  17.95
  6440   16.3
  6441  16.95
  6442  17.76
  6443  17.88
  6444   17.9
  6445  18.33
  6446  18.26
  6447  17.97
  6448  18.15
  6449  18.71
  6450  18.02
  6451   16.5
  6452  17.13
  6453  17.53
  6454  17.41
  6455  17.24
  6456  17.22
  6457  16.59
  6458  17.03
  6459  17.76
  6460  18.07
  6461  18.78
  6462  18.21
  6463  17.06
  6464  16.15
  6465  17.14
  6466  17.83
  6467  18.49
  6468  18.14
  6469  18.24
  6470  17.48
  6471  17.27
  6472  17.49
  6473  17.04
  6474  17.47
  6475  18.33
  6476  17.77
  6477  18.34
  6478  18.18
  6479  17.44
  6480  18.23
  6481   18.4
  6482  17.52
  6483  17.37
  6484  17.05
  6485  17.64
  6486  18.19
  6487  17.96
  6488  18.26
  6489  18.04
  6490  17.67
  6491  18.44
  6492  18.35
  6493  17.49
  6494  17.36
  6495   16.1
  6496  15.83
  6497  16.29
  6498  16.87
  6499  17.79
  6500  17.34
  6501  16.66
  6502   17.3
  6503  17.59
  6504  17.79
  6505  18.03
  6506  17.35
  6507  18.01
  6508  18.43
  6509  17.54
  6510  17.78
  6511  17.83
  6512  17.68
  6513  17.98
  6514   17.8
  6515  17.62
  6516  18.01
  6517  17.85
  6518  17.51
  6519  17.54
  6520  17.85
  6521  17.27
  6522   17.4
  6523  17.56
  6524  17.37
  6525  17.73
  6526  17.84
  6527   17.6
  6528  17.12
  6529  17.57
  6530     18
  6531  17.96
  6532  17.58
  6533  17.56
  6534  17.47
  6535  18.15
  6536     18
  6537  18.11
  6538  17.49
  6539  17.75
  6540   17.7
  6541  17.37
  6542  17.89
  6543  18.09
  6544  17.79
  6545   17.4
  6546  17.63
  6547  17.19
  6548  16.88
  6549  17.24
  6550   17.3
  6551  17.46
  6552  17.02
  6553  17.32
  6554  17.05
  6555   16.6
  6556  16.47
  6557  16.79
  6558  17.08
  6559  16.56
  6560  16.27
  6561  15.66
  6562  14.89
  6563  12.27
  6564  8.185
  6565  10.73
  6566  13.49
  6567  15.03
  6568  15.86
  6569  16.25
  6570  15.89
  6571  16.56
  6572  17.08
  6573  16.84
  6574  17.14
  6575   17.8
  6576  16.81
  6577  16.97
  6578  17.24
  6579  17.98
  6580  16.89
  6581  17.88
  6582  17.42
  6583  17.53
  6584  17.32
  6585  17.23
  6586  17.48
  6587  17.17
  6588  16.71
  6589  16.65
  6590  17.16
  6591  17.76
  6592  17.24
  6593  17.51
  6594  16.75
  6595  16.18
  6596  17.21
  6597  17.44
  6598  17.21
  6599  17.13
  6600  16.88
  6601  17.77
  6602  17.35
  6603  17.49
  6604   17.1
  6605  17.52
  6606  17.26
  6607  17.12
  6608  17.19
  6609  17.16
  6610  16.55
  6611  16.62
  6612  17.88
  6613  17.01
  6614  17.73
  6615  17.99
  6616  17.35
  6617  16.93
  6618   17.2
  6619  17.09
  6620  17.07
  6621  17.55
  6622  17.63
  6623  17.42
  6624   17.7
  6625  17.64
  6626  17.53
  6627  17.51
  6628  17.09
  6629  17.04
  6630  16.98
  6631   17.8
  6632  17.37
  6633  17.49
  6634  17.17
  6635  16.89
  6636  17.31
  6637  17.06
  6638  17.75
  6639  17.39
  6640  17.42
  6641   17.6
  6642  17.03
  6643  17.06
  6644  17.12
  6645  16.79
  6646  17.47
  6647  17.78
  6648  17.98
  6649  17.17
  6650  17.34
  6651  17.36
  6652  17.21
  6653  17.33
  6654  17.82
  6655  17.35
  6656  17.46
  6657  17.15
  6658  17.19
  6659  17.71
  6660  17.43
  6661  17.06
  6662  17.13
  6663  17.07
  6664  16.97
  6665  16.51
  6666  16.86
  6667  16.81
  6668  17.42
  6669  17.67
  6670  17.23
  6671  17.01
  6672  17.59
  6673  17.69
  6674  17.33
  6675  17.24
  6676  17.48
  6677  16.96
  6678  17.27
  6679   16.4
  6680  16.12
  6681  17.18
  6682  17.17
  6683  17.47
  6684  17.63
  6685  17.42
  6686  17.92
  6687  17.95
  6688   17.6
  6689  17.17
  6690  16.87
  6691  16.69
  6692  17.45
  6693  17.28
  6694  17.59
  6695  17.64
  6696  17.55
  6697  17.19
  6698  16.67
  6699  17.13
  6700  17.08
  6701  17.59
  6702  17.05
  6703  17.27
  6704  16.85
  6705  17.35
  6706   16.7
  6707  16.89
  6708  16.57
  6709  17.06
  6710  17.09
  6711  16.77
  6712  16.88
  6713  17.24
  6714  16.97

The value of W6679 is 17.2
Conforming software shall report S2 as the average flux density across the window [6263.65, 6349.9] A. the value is 18.3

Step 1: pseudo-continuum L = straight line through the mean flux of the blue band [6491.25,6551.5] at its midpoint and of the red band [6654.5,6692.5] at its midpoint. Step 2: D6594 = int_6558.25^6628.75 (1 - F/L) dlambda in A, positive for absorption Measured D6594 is 2.7 A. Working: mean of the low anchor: 17.6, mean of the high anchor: 17.2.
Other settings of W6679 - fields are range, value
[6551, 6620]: 16.7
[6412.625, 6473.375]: 17.7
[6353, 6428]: 18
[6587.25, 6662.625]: 17.3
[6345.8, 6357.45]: 18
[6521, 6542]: 17.7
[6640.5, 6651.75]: 17.3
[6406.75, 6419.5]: 17.9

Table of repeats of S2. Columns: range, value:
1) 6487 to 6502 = 17.3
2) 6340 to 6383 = 18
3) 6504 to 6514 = 17.8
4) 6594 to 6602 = 17.1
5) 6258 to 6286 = 18.4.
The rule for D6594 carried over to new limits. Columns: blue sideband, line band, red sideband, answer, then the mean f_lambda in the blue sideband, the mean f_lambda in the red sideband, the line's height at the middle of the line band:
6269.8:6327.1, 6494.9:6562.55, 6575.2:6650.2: 0.7 A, 18.4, 17.3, 17.6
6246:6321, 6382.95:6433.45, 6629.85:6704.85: 0.0 A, 18.3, 17.3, 18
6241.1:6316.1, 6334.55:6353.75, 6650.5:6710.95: 0.3 A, 18.4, 17.2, 18.2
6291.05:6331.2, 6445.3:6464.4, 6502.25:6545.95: 0.3 A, 18.3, 17.7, 17.9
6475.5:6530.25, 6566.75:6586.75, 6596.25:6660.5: 0.5 A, 17.6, 17.3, 17.5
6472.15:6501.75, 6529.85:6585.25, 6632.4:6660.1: 2.4 A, 17.6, 17.4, 17.5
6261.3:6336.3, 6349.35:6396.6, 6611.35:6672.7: 0.2 A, 18.4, 17.3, 18.2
